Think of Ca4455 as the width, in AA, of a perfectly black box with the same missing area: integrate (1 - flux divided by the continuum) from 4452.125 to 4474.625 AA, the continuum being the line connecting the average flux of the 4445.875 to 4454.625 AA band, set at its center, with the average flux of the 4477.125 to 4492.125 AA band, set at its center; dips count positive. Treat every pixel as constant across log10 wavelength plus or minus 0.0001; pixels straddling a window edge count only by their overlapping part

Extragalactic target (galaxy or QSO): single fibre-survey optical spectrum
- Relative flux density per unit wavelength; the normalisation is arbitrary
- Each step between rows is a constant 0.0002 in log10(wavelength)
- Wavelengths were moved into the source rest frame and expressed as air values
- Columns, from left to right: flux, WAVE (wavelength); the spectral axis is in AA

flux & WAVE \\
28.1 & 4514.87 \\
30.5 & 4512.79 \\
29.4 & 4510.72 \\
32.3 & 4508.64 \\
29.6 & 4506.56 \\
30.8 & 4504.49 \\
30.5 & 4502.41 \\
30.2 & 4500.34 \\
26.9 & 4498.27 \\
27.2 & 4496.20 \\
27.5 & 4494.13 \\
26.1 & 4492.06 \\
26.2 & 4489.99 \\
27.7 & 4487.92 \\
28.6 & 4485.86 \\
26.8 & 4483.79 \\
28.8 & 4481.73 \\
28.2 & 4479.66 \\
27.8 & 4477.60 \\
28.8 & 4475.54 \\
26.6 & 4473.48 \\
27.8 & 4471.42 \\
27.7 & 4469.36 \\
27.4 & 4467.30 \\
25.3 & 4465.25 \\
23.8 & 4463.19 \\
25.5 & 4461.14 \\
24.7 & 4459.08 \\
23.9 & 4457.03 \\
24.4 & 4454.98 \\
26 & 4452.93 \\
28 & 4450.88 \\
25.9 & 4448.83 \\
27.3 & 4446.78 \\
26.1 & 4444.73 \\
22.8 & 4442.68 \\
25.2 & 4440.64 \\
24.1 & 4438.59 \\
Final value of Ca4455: 1.0 AA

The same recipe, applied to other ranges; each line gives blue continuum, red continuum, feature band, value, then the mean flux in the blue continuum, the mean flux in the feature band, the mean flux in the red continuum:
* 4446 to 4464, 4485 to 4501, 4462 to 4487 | -0.72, 25.5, 27.3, 27.5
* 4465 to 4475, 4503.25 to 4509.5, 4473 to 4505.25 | 1.15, 27.2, 28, 30.8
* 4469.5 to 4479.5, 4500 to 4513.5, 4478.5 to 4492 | 0.51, 27.8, 27.6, 30.5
